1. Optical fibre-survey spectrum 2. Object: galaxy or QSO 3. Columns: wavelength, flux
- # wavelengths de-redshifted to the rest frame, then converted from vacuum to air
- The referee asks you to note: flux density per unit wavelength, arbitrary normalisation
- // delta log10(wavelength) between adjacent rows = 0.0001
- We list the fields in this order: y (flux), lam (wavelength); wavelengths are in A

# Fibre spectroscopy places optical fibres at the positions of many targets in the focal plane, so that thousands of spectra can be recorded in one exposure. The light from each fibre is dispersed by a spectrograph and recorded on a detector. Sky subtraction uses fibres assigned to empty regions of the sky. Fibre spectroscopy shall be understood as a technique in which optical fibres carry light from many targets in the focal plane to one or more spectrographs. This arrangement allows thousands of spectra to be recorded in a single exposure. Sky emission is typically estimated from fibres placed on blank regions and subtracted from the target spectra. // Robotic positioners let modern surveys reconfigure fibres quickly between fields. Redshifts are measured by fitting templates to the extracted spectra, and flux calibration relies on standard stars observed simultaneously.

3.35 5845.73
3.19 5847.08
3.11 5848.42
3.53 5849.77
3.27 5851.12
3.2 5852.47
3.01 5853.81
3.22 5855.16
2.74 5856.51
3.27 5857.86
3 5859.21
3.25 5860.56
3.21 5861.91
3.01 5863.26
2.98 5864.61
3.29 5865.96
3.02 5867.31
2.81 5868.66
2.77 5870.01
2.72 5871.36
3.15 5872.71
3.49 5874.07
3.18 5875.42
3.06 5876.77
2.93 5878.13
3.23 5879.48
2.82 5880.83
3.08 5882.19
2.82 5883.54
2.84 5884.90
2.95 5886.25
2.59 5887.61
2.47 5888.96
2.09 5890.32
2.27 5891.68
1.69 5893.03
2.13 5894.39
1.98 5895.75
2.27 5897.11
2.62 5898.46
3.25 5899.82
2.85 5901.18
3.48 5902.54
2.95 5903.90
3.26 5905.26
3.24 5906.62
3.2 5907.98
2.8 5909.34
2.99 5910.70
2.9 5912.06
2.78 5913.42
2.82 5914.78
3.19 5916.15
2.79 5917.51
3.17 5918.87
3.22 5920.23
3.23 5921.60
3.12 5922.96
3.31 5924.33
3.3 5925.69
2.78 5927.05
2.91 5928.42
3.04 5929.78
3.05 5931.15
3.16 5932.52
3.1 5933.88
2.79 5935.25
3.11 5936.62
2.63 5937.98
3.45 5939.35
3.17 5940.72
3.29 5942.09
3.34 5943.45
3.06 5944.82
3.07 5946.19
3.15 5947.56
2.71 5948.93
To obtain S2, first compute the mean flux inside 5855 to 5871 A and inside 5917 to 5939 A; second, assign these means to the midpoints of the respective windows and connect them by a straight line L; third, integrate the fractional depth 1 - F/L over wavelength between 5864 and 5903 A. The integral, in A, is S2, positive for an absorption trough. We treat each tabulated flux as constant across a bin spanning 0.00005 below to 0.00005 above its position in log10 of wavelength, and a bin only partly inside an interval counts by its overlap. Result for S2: 3.3 A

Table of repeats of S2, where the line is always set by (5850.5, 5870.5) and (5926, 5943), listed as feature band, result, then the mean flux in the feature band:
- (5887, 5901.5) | 3.3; 2.37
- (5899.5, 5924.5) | -0.1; 3.07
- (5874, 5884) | 0.0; 3.06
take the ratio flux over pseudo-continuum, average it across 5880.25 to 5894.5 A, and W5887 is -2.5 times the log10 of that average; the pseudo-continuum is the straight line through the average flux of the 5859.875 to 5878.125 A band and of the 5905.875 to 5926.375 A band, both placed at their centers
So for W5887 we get 0.21 mag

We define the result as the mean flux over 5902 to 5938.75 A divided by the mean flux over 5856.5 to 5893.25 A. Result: 1.1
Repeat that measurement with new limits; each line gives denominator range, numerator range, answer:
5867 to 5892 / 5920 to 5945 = 1.09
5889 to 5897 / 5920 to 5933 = 1.49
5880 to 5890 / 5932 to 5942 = 1.11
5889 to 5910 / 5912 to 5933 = 1.14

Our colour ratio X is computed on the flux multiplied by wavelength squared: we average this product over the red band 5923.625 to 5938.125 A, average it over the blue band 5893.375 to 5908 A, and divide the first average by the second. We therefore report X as 1.09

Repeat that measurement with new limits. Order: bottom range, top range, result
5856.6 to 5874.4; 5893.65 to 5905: 0.90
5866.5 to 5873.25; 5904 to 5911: 1.08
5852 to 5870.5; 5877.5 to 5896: 0.85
